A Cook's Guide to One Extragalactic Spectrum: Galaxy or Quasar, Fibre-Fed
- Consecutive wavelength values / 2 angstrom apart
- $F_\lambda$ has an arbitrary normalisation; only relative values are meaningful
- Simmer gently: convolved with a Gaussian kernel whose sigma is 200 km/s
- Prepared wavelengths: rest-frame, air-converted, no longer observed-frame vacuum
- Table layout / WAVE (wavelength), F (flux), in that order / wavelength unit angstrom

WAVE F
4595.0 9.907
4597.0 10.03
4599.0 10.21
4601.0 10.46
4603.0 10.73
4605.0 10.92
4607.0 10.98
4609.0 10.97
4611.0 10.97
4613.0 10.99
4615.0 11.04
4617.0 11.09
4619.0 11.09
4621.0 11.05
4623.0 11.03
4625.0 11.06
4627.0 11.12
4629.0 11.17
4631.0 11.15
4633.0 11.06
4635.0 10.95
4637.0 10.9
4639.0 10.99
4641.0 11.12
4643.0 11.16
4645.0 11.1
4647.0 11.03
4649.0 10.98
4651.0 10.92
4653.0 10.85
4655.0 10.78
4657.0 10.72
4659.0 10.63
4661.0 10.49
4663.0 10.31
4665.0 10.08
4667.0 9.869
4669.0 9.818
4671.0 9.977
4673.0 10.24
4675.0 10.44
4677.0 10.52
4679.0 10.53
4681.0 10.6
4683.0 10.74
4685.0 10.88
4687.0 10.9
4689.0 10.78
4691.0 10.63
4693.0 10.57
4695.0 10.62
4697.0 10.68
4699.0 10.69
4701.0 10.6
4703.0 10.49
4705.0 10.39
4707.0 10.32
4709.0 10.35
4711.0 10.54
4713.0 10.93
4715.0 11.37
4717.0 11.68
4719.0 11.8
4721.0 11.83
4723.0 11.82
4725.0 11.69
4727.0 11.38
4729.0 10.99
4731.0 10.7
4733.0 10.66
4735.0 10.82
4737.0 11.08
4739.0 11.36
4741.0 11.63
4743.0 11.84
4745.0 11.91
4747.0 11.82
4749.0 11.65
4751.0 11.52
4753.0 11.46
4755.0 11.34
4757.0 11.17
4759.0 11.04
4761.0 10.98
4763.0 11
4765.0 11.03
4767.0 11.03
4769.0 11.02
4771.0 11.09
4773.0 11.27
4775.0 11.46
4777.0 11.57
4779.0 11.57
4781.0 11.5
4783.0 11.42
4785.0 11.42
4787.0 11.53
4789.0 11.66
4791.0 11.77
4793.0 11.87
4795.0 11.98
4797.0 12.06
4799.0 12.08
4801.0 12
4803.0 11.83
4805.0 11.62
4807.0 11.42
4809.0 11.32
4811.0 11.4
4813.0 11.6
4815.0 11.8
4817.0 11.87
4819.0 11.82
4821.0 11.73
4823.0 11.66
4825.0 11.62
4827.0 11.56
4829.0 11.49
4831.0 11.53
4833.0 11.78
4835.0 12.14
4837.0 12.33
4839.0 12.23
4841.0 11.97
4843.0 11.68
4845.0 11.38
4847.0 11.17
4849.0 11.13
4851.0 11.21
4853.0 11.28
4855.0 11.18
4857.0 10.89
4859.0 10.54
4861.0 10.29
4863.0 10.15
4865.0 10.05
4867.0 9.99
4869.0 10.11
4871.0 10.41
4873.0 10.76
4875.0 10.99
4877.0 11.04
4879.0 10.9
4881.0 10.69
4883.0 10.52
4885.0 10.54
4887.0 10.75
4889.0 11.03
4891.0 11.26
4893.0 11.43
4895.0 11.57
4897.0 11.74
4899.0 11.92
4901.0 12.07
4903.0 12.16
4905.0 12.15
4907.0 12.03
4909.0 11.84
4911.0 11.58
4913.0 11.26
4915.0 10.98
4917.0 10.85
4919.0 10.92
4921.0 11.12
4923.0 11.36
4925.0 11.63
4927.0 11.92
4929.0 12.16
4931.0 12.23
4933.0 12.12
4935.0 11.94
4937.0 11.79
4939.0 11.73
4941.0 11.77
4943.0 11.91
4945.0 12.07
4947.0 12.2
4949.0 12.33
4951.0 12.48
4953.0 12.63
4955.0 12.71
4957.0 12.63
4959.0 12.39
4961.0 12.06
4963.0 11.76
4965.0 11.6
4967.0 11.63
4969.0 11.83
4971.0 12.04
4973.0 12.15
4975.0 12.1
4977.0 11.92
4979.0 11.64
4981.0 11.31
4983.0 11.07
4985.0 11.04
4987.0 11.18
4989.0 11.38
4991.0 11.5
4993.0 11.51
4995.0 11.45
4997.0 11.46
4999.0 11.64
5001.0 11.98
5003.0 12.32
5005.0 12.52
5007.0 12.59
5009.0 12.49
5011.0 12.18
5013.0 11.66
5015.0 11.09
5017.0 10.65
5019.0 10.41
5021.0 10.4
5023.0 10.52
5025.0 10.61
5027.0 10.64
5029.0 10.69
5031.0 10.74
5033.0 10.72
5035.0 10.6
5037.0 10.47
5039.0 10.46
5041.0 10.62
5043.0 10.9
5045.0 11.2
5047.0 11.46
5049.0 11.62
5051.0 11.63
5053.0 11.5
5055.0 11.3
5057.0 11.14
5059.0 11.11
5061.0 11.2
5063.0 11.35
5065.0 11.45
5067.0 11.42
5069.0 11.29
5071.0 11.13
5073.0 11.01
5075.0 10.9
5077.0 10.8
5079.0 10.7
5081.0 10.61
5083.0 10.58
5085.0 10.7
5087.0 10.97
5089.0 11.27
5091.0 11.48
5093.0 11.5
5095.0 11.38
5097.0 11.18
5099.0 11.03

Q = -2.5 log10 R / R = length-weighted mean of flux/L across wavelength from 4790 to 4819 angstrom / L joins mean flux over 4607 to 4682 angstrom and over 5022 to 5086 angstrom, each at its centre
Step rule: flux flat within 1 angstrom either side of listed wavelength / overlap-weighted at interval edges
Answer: -0.09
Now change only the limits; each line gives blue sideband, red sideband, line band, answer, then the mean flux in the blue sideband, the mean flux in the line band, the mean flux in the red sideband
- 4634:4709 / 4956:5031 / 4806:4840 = -0.06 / 10.6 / 11.7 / 11.6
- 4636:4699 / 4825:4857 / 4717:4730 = -0.06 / 10.6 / 11.6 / 11.6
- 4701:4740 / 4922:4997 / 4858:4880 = 0.11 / 11.1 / 10.5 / 11.9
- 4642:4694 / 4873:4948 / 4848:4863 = 0.04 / 10.6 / 10.9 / 11.5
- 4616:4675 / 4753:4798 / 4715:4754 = -0.02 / 10.8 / 11.5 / 11.4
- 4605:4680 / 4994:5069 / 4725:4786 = -0.04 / 10.8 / 11.3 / 11.2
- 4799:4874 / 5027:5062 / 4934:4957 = -0.09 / 11.3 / 12.2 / 11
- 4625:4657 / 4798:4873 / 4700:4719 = 0.03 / 11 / 10.8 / 11.4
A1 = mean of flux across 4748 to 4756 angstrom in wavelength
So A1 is 11.5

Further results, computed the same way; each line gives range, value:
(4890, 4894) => 11.3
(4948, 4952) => 12.4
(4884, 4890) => 10.8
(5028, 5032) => 10.7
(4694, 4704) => 10.6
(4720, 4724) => 11.8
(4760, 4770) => 11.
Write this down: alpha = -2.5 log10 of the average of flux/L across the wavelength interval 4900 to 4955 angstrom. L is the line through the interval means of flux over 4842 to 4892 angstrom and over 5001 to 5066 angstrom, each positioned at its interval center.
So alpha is -0.09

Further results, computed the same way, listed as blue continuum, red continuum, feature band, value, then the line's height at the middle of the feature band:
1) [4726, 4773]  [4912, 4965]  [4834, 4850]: -0.02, 11.6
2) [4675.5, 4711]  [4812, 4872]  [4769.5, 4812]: -0.05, 11.1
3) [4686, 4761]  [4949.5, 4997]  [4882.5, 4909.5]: 0.01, 11.6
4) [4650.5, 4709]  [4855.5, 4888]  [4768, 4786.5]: -0.08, 10.5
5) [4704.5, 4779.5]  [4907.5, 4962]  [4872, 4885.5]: 0.09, 11.7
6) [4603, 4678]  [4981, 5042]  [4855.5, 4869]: 0.07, 11.1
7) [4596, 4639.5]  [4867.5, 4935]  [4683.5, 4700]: 0.03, 11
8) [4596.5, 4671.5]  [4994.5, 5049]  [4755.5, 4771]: -0.01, 10.9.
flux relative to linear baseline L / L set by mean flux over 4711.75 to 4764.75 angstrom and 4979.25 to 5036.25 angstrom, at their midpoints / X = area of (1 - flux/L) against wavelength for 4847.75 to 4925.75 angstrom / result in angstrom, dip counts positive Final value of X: 1.7 angstrom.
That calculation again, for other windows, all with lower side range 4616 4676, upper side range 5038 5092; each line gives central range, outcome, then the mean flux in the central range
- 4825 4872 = -1.0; 11.2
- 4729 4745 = -0.5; 11.2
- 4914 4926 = -0.2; 11.1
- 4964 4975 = -0.8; 11.9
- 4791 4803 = -1.2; 12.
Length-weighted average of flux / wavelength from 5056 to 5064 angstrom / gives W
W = 11.2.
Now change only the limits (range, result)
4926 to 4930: 12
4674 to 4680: 10.5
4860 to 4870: 10.1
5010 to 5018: 11.4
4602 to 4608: 10.9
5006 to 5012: 12.4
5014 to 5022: 10.6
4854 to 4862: 10.7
